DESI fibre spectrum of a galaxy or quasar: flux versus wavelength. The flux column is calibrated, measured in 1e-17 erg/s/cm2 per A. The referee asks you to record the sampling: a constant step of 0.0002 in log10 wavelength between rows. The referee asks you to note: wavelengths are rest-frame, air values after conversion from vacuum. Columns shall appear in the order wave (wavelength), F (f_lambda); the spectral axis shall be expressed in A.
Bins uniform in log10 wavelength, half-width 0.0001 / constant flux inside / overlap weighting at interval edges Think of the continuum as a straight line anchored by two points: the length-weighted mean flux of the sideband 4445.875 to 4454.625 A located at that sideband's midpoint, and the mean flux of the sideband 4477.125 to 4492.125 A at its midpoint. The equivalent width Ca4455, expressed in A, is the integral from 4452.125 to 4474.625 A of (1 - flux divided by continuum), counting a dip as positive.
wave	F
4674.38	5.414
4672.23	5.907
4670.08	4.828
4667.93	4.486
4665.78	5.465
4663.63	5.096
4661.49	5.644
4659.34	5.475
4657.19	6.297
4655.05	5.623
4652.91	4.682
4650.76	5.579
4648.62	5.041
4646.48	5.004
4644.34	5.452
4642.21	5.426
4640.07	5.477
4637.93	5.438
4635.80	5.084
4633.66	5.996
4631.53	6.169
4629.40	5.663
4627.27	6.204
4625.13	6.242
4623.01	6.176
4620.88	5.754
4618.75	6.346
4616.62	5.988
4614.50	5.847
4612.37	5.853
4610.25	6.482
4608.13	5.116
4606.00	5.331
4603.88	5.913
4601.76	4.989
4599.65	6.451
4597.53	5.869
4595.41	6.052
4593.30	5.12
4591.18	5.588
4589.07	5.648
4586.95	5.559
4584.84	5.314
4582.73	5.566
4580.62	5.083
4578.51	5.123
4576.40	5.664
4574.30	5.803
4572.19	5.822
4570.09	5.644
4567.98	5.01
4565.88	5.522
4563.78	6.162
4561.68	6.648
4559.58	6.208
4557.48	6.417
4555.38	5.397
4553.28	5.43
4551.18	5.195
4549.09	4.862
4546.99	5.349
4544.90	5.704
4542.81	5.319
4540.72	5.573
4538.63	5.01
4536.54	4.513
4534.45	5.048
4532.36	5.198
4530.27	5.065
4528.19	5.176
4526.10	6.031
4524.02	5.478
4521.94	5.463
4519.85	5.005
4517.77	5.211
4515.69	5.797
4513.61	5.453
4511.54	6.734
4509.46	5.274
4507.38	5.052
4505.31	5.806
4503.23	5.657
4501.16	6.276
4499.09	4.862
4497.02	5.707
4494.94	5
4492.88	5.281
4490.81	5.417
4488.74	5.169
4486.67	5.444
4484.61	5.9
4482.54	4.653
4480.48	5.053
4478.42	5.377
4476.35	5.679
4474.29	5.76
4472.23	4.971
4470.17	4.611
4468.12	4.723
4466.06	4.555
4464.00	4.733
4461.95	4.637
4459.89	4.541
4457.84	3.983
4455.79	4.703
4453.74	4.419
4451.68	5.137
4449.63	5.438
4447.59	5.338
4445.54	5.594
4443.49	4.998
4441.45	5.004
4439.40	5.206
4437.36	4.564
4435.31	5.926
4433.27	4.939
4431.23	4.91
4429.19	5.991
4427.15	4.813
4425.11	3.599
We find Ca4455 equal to 2.3 A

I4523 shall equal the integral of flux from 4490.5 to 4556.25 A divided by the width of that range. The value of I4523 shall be 5.38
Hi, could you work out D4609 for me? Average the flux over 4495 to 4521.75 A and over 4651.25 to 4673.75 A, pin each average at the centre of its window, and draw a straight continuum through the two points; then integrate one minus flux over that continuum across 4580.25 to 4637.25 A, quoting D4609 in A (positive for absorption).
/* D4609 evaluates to -3.6 A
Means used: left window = 5.54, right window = 5.36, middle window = 5.76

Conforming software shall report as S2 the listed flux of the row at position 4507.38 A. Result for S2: 5.052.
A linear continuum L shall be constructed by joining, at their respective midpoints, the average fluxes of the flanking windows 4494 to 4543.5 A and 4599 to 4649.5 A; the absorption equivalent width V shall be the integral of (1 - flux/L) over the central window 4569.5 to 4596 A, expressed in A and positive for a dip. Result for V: 0.3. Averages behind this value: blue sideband 5.4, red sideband 5.72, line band 5.53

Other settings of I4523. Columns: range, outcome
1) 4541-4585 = 5.59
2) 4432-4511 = 5.15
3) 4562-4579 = 5.66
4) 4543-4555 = 5.31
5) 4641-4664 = 5.4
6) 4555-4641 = 5.75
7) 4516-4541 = 5.24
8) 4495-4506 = 5.59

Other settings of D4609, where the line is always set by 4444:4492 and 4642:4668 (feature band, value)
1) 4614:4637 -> -2.79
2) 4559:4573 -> -1.73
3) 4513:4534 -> -1.00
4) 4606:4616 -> -0.94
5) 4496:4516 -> -2.18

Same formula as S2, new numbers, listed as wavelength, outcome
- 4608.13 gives 5.116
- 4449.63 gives 5.438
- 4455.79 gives 4.703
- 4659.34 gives 5.475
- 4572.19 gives 5.822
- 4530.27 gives 5.065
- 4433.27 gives 4.939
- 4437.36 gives 4.564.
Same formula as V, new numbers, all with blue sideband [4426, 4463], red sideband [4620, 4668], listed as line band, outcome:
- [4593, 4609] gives -0.6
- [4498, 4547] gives -1.9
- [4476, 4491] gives -0.6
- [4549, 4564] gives -1.4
